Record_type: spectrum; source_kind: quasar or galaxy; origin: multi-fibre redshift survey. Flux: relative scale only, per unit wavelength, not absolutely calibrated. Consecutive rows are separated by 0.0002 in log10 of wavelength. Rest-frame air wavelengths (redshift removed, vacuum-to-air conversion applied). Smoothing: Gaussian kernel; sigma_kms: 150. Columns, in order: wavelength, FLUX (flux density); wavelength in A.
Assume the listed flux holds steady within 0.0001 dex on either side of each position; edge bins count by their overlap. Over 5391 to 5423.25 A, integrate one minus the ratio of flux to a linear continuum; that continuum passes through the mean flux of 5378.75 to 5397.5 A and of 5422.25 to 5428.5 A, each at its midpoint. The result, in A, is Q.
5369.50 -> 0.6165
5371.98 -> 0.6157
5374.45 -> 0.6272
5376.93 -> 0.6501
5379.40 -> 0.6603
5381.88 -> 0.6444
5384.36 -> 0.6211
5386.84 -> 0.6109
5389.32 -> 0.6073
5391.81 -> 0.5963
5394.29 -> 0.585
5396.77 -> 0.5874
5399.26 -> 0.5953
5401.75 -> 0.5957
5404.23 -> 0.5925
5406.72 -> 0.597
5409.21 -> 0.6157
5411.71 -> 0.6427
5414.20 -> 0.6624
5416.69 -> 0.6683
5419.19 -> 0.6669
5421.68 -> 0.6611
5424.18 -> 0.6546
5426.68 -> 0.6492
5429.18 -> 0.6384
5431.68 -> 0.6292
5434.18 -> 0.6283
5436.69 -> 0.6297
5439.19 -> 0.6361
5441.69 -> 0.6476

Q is 0.60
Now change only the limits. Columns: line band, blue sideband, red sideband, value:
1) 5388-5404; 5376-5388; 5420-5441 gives 1.1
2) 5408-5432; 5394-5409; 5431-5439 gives -1.4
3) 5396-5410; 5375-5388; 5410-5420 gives 1.1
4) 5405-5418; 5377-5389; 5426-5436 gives 0.0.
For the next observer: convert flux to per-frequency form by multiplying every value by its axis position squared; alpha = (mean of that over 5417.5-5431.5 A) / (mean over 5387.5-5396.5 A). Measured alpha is 1.1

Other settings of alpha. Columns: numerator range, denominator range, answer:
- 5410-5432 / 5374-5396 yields 1.06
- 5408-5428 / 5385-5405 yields 1.10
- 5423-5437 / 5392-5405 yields 1.09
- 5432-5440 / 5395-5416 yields 1.04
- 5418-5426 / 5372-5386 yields 1.05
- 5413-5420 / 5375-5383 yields 1.04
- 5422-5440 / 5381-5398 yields 1.07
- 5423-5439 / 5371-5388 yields 1.03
